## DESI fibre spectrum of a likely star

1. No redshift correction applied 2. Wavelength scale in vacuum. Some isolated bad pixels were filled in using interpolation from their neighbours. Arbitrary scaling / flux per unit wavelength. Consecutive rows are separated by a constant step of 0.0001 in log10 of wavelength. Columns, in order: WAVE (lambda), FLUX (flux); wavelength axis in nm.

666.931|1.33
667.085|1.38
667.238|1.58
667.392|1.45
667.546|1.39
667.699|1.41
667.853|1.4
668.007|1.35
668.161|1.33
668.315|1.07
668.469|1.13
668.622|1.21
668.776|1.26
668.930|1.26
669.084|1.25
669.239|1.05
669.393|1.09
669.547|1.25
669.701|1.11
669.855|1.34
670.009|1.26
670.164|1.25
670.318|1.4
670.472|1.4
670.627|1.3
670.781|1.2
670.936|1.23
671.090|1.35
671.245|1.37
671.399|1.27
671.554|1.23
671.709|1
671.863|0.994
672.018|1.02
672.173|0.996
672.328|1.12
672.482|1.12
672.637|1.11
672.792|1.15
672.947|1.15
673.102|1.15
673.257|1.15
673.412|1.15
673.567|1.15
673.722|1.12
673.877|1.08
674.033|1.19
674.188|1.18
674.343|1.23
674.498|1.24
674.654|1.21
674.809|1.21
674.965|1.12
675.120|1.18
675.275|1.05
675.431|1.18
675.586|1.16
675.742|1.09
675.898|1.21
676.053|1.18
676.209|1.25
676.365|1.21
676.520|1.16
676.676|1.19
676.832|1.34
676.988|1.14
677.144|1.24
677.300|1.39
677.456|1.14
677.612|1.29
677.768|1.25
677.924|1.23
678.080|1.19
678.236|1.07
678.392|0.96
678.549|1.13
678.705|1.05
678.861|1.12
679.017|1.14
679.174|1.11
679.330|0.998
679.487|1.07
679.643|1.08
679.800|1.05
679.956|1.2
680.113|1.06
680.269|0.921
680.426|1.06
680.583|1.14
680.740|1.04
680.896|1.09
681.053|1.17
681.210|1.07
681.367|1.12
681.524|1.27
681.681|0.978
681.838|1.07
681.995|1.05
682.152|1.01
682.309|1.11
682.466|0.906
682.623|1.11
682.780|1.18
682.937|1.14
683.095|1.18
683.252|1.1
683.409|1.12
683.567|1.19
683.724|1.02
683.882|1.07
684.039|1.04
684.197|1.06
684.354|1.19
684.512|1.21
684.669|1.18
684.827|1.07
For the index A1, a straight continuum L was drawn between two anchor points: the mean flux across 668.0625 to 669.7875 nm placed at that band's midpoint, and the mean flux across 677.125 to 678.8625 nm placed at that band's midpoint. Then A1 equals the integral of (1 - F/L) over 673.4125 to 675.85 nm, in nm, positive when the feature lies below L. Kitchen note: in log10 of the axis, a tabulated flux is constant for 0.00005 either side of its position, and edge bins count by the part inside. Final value 0.04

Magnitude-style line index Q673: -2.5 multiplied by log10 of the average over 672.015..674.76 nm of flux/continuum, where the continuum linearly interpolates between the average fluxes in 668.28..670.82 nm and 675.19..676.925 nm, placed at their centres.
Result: 0.05 mag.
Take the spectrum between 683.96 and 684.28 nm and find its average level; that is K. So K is 1.05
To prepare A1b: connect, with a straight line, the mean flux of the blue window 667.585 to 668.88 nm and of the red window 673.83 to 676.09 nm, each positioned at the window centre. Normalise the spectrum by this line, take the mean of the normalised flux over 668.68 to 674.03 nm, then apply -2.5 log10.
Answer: 0.04 mag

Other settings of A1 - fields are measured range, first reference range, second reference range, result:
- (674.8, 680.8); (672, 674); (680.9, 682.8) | -0.24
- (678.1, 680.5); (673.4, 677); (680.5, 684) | 0.13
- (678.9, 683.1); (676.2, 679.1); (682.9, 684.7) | 0.24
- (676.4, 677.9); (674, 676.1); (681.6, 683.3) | -0.12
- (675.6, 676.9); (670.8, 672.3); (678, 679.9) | -0.10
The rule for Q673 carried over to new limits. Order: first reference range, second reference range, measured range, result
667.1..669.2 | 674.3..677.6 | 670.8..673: 0.10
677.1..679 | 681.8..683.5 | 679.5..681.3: 0.05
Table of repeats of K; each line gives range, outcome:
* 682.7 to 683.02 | 1.16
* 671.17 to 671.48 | 1.32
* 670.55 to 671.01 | 1.24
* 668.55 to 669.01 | 1.24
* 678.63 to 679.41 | 1.08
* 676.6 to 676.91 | 1.26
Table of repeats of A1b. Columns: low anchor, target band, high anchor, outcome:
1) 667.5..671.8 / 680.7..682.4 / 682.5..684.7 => 0.05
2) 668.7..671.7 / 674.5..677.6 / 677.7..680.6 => -0.04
